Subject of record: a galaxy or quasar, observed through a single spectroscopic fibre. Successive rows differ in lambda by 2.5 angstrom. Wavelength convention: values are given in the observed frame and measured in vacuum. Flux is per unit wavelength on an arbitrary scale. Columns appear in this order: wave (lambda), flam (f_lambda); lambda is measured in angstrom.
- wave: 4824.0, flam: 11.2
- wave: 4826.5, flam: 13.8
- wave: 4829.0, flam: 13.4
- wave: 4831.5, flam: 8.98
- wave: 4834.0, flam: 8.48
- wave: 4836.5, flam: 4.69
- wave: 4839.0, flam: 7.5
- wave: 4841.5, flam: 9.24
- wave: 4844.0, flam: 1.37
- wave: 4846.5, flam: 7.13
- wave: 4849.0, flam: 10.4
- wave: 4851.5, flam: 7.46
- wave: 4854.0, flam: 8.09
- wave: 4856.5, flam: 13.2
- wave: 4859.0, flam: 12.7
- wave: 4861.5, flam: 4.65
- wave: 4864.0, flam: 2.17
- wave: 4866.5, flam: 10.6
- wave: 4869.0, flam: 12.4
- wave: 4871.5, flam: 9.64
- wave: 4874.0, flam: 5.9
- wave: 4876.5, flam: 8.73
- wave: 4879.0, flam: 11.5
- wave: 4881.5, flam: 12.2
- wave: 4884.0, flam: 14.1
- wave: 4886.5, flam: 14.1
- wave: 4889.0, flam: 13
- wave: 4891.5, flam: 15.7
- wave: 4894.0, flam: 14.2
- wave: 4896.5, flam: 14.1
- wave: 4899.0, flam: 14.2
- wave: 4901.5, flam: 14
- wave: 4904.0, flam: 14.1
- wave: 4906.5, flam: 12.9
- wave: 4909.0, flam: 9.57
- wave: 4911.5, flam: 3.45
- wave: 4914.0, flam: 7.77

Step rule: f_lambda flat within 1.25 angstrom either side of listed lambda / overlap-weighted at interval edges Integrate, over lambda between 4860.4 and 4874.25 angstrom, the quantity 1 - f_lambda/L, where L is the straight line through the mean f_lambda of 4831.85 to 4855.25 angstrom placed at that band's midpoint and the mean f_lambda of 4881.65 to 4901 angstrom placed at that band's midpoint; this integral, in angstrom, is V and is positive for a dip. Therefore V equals 3.9 angstrom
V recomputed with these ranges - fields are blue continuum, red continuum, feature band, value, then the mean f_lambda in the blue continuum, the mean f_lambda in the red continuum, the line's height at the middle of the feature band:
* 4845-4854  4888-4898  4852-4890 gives 3.5 angstrom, 8.1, 14.3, 11.2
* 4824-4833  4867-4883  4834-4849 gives 6.3 angstrom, 11.8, 10.2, 11.4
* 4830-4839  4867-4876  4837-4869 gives 1.9 angstrom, 7.57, 9.37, 8.47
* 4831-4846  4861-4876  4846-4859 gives -4.6 angstrom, 6.62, 7.76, 7.15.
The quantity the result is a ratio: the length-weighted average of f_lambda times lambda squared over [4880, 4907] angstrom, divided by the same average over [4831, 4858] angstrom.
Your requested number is 1.80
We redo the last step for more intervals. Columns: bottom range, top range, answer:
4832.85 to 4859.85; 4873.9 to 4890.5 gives 1.47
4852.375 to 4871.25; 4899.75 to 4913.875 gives 1.19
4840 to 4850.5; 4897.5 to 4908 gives 1.99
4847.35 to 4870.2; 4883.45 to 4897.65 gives 1.59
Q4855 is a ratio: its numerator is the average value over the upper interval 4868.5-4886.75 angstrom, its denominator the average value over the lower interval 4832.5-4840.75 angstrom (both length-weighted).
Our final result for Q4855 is 1.53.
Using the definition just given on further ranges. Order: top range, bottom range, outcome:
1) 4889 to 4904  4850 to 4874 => 1.62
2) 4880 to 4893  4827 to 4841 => 1.54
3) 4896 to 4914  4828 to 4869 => 1.38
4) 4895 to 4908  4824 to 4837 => 1.34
